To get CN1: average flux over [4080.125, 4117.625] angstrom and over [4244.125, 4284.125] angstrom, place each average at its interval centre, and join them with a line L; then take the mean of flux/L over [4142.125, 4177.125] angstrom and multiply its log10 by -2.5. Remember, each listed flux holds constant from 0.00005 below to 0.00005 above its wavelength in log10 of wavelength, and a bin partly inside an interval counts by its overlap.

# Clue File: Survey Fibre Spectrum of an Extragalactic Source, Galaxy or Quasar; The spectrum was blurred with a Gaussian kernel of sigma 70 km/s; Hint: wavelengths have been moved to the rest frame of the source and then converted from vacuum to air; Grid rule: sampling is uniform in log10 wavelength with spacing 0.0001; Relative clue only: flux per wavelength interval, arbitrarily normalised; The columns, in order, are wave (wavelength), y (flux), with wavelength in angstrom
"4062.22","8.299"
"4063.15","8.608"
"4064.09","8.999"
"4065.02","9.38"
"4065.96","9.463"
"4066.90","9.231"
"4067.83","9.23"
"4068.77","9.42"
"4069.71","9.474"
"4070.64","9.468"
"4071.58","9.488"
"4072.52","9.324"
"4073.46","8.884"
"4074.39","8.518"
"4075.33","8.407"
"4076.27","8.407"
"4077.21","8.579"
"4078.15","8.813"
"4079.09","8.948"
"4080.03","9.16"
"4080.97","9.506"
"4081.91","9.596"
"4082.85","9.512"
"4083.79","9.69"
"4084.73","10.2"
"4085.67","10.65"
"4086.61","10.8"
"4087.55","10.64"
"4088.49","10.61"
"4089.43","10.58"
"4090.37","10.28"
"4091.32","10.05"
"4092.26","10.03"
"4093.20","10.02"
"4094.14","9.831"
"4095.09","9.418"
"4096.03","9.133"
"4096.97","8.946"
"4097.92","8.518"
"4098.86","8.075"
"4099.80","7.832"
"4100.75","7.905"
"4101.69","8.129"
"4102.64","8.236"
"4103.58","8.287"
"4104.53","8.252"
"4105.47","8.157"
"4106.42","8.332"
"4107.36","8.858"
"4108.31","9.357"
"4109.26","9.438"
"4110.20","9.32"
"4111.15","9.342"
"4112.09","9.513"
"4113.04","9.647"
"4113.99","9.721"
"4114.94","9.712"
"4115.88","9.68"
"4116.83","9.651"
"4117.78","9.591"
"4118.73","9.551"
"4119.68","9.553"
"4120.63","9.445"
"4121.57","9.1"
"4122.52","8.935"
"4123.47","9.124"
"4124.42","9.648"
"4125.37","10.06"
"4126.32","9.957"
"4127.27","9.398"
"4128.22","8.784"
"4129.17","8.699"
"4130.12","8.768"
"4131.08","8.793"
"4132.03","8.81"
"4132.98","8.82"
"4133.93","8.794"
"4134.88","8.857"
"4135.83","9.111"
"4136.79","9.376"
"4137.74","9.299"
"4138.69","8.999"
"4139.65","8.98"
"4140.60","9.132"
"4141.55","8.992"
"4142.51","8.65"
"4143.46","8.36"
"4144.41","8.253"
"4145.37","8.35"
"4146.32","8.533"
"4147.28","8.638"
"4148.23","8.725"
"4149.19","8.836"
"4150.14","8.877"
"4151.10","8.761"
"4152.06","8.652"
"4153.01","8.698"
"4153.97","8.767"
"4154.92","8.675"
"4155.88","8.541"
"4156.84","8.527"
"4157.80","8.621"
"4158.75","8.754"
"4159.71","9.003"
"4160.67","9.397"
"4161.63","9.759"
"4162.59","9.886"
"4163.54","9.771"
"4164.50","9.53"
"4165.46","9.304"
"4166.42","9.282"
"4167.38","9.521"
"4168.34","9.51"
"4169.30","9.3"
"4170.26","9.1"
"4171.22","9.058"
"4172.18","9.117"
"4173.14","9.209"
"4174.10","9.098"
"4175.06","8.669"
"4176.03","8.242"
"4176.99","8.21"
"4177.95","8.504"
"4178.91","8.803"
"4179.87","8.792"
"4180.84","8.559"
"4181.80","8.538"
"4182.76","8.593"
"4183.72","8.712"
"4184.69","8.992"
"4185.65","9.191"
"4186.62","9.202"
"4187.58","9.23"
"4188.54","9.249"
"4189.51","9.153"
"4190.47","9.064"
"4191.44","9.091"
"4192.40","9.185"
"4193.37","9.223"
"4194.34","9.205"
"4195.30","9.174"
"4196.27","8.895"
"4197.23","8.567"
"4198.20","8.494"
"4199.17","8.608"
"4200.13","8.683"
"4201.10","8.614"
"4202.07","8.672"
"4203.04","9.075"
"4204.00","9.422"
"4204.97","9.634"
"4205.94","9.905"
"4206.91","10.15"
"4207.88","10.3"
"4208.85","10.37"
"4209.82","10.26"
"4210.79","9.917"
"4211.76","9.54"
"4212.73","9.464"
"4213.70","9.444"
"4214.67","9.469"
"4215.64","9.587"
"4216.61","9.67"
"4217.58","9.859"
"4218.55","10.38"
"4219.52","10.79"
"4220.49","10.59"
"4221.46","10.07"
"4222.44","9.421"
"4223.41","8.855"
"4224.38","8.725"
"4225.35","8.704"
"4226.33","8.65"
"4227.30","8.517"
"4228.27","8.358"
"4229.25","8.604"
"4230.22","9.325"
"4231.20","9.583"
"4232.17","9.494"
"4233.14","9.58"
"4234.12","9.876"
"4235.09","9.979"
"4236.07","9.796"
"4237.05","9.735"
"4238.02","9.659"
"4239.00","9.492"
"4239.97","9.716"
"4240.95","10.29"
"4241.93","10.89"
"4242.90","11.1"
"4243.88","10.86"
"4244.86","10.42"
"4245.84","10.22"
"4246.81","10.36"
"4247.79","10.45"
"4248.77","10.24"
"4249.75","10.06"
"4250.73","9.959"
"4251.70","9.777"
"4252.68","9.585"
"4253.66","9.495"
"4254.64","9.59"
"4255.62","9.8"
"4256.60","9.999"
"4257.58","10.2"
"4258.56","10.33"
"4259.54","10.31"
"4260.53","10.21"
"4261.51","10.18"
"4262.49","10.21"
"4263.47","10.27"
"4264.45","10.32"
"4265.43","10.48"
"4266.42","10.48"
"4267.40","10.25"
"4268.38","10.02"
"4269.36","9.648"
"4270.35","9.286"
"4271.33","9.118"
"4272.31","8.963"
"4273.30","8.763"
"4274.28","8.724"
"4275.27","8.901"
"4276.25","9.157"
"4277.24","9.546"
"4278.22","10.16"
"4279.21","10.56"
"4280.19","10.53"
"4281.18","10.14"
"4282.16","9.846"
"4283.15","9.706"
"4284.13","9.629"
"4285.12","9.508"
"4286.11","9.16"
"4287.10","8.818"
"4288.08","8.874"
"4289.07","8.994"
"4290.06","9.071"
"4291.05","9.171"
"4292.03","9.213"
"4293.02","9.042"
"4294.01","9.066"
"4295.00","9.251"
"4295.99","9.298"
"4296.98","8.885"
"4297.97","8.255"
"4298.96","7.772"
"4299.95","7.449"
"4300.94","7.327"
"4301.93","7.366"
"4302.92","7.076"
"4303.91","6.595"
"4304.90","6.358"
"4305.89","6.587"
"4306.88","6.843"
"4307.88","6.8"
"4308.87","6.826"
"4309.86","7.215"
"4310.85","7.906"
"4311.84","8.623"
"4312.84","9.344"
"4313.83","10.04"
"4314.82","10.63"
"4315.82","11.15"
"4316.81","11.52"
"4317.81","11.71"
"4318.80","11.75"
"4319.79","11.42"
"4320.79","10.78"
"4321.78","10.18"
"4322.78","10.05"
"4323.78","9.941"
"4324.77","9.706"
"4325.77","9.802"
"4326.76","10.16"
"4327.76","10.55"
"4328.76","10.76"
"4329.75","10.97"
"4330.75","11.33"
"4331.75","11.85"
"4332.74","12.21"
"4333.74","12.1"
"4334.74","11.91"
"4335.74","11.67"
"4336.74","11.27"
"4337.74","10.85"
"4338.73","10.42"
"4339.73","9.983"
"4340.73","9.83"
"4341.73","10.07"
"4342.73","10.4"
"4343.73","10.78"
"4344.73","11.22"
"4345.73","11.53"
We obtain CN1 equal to 0.07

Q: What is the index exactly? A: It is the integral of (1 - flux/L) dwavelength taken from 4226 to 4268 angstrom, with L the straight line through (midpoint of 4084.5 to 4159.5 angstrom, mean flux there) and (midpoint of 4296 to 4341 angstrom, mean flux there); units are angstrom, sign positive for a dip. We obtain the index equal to -2.3 angstrom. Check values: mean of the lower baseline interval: 9.12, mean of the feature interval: 9.93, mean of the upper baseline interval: 9.6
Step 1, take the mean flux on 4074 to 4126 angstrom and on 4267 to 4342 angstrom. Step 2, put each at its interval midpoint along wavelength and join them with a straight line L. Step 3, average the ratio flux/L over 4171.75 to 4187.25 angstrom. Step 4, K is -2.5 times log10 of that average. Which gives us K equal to 0.07 mag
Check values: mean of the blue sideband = 9.3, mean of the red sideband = 9.53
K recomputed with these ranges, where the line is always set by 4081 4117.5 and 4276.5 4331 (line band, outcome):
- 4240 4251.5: -0.12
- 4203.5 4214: -0.06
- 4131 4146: 0.06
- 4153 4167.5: 0.02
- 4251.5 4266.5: -0.09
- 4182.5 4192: 0.03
